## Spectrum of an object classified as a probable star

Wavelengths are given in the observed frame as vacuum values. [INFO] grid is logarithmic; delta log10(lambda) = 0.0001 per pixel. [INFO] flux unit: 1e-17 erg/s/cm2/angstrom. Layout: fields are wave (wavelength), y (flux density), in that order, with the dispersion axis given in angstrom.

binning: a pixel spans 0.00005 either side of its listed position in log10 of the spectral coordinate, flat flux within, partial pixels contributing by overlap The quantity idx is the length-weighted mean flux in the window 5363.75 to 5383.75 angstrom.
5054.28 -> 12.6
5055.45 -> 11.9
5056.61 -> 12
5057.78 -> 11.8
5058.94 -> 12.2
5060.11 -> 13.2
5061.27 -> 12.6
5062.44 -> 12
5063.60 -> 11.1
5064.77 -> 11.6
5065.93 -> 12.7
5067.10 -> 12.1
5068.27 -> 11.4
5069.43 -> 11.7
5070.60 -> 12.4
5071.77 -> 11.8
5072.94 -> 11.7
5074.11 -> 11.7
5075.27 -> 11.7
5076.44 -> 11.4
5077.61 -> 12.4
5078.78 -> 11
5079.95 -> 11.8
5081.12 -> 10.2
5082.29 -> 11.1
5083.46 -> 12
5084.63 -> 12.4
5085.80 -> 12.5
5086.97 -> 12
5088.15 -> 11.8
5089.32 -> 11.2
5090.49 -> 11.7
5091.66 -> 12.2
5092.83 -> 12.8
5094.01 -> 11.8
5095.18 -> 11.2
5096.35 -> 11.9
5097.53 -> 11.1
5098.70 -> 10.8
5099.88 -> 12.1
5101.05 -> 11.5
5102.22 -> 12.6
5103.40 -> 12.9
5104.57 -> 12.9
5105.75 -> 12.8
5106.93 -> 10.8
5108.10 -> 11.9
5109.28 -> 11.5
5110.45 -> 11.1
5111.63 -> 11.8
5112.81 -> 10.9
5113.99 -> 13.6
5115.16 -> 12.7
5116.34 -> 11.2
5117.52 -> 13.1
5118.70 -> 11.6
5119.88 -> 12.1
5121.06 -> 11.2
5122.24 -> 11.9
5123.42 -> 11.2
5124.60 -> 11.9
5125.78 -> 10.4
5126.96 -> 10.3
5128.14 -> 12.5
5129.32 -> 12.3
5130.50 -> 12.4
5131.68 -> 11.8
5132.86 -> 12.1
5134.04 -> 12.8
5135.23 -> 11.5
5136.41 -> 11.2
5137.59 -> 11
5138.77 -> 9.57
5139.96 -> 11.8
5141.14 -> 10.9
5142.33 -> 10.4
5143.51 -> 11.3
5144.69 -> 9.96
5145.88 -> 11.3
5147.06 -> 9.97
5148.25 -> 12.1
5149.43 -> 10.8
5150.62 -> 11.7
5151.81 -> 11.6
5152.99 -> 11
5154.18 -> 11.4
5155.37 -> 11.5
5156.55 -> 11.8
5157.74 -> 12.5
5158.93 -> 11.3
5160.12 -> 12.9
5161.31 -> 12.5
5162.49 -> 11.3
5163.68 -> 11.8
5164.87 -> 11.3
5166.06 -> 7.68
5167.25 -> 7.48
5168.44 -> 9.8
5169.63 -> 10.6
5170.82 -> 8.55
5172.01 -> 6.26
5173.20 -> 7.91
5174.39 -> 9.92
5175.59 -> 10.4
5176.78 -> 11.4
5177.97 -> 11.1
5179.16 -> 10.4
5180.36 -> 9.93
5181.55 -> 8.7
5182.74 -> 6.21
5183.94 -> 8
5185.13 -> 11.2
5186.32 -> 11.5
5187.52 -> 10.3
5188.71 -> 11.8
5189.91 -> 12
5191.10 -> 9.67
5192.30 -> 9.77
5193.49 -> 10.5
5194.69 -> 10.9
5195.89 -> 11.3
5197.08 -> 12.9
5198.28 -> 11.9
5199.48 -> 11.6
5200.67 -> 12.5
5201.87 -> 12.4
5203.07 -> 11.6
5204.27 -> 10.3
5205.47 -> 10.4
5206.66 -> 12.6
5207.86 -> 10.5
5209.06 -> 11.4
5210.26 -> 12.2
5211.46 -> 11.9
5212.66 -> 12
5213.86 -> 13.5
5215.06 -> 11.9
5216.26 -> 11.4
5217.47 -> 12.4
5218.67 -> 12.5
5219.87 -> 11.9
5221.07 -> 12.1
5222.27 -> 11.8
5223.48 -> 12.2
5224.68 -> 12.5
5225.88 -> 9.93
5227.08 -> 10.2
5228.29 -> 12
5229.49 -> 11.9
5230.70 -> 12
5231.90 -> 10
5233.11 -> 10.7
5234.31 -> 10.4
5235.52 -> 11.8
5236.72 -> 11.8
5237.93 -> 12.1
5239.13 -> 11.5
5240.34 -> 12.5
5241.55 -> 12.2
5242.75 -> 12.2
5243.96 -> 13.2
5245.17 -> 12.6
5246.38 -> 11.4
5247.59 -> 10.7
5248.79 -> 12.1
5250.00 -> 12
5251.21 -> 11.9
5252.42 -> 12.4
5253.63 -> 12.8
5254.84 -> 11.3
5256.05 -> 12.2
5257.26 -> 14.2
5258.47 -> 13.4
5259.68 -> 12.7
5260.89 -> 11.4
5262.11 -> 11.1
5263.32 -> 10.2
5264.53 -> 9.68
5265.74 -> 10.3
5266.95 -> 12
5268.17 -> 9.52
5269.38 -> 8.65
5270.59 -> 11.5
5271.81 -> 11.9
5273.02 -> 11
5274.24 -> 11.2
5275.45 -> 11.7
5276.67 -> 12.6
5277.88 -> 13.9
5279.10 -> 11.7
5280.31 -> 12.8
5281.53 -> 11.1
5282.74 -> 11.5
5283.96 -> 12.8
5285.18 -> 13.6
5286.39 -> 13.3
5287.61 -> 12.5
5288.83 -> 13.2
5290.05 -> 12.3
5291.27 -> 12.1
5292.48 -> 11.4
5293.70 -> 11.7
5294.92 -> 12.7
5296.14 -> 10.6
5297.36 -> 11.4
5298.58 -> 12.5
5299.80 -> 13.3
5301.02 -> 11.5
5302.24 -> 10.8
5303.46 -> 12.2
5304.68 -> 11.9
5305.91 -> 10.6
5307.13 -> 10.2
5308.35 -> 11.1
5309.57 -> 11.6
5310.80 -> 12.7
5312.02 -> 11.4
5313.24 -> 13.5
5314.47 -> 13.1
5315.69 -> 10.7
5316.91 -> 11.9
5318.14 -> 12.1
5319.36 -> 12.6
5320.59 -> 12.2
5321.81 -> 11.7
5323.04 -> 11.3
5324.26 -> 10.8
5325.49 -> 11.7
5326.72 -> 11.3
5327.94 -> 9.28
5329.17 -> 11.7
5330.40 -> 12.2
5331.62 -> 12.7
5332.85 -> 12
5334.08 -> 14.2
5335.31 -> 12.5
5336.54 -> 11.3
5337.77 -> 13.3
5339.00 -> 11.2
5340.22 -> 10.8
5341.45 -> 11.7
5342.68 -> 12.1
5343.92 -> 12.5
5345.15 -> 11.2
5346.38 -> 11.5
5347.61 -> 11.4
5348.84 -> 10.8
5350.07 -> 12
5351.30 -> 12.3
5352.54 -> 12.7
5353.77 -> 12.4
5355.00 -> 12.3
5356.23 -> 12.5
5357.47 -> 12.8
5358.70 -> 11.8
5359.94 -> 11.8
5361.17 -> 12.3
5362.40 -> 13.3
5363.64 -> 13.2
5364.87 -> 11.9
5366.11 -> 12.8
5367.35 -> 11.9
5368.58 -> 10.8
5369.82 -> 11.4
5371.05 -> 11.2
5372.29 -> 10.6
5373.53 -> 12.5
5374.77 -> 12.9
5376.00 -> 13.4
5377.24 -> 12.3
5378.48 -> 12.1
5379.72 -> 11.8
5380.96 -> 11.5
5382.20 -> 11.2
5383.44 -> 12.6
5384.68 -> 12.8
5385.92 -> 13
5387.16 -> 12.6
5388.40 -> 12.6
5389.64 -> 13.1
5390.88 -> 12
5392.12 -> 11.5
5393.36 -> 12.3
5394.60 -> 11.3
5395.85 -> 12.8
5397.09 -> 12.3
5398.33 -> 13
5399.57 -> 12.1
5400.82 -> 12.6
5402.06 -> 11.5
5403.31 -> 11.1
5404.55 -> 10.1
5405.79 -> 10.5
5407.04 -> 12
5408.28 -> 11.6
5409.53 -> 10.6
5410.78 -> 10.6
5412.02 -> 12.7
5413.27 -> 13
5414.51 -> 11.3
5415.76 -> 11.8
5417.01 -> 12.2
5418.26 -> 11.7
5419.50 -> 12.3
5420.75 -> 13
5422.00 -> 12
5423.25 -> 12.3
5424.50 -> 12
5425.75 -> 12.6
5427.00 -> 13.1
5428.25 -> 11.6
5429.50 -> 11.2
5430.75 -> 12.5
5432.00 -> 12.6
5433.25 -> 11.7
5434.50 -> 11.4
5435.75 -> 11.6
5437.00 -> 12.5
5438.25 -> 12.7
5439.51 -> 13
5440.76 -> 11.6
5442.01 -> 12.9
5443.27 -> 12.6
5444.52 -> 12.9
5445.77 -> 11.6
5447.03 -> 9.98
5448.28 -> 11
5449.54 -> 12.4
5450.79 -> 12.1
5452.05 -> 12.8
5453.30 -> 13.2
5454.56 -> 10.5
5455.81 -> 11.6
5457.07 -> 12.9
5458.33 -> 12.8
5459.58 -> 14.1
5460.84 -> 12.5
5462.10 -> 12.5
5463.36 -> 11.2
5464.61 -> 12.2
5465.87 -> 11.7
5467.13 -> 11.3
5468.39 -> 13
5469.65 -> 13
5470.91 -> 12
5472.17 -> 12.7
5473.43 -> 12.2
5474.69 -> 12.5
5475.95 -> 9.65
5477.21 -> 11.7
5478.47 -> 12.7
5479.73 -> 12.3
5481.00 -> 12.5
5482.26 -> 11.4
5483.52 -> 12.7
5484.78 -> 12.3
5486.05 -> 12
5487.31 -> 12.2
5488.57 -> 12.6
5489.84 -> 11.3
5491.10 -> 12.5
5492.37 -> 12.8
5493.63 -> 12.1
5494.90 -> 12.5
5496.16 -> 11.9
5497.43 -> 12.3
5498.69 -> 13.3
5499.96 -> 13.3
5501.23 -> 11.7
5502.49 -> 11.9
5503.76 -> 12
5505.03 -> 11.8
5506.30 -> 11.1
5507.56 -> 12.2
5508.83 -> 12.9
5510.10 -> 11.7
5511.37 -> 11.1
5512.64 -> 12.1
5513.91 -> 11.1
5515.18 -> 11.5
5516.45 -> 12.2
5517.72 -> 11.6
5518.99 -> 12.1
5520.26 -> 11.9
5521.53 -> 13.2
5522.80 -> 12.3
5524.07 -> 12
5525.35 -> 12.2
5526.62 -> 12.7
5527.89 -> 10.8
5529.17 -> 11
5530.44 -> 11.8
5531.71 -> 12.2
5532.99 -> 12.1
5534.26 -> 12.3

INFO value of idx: 12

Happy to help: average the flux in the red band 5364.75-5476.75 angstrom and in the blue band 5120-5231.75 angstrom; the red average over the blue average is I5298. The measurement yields 1.1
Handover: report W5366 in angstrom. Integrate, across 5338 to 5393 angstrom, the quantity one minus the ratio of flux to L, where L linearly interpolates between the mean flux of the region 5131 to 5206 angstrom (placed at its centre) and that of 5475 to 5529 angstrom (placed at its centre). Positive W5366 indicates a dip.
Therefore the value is -2.7 angstrom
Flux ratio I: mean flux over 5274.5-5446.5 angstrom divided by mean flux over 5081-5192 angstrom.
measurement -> 1.08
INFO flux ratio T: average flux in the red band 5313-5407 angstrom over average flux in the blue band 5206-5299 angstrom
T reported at 1.01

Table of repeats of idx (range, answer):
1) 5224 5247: 11.6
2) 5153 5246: 11.1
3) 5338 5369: 12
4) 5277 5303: 12.2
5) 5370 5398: 12.2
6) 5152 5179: 10.5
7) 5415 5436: 12.1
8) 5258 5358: 11.8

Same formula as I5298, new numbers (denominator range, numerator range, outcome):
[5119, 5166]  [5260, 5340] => 1.03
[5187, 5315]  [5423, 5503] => 1.04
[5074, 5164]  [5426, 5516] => 1.04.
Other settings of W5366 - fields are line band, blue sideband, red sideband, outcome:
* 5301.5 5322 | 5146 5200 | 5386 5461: -0.7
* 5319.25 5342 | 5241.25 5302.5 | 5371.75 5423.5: 0.3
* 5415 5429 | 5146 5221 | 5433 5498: -0.3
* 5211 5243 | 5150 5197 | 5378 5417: -2.8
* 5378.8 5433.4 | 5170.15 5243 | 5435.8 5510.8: -0.5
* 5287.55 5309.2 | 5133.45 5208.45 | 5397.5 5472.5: -0.7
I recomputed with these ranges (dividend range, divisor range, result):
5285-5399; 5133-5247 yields 1.08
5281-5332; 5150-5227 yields 1.08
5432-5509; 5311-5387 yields 1.01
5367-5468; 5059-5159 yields 1.03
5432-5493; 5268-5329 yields 1.03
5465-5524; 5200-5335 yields 1.03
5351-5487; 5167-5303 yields 1.06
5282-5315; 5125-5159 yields 1.06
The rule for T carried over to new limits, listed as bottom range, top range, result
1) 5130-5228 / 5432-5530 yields 1.10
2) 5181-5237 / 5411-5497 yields 1.08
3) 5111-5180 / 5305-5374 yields 1.07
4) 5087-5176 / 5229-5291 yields 1.05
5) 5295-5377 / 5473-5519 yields 1.01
